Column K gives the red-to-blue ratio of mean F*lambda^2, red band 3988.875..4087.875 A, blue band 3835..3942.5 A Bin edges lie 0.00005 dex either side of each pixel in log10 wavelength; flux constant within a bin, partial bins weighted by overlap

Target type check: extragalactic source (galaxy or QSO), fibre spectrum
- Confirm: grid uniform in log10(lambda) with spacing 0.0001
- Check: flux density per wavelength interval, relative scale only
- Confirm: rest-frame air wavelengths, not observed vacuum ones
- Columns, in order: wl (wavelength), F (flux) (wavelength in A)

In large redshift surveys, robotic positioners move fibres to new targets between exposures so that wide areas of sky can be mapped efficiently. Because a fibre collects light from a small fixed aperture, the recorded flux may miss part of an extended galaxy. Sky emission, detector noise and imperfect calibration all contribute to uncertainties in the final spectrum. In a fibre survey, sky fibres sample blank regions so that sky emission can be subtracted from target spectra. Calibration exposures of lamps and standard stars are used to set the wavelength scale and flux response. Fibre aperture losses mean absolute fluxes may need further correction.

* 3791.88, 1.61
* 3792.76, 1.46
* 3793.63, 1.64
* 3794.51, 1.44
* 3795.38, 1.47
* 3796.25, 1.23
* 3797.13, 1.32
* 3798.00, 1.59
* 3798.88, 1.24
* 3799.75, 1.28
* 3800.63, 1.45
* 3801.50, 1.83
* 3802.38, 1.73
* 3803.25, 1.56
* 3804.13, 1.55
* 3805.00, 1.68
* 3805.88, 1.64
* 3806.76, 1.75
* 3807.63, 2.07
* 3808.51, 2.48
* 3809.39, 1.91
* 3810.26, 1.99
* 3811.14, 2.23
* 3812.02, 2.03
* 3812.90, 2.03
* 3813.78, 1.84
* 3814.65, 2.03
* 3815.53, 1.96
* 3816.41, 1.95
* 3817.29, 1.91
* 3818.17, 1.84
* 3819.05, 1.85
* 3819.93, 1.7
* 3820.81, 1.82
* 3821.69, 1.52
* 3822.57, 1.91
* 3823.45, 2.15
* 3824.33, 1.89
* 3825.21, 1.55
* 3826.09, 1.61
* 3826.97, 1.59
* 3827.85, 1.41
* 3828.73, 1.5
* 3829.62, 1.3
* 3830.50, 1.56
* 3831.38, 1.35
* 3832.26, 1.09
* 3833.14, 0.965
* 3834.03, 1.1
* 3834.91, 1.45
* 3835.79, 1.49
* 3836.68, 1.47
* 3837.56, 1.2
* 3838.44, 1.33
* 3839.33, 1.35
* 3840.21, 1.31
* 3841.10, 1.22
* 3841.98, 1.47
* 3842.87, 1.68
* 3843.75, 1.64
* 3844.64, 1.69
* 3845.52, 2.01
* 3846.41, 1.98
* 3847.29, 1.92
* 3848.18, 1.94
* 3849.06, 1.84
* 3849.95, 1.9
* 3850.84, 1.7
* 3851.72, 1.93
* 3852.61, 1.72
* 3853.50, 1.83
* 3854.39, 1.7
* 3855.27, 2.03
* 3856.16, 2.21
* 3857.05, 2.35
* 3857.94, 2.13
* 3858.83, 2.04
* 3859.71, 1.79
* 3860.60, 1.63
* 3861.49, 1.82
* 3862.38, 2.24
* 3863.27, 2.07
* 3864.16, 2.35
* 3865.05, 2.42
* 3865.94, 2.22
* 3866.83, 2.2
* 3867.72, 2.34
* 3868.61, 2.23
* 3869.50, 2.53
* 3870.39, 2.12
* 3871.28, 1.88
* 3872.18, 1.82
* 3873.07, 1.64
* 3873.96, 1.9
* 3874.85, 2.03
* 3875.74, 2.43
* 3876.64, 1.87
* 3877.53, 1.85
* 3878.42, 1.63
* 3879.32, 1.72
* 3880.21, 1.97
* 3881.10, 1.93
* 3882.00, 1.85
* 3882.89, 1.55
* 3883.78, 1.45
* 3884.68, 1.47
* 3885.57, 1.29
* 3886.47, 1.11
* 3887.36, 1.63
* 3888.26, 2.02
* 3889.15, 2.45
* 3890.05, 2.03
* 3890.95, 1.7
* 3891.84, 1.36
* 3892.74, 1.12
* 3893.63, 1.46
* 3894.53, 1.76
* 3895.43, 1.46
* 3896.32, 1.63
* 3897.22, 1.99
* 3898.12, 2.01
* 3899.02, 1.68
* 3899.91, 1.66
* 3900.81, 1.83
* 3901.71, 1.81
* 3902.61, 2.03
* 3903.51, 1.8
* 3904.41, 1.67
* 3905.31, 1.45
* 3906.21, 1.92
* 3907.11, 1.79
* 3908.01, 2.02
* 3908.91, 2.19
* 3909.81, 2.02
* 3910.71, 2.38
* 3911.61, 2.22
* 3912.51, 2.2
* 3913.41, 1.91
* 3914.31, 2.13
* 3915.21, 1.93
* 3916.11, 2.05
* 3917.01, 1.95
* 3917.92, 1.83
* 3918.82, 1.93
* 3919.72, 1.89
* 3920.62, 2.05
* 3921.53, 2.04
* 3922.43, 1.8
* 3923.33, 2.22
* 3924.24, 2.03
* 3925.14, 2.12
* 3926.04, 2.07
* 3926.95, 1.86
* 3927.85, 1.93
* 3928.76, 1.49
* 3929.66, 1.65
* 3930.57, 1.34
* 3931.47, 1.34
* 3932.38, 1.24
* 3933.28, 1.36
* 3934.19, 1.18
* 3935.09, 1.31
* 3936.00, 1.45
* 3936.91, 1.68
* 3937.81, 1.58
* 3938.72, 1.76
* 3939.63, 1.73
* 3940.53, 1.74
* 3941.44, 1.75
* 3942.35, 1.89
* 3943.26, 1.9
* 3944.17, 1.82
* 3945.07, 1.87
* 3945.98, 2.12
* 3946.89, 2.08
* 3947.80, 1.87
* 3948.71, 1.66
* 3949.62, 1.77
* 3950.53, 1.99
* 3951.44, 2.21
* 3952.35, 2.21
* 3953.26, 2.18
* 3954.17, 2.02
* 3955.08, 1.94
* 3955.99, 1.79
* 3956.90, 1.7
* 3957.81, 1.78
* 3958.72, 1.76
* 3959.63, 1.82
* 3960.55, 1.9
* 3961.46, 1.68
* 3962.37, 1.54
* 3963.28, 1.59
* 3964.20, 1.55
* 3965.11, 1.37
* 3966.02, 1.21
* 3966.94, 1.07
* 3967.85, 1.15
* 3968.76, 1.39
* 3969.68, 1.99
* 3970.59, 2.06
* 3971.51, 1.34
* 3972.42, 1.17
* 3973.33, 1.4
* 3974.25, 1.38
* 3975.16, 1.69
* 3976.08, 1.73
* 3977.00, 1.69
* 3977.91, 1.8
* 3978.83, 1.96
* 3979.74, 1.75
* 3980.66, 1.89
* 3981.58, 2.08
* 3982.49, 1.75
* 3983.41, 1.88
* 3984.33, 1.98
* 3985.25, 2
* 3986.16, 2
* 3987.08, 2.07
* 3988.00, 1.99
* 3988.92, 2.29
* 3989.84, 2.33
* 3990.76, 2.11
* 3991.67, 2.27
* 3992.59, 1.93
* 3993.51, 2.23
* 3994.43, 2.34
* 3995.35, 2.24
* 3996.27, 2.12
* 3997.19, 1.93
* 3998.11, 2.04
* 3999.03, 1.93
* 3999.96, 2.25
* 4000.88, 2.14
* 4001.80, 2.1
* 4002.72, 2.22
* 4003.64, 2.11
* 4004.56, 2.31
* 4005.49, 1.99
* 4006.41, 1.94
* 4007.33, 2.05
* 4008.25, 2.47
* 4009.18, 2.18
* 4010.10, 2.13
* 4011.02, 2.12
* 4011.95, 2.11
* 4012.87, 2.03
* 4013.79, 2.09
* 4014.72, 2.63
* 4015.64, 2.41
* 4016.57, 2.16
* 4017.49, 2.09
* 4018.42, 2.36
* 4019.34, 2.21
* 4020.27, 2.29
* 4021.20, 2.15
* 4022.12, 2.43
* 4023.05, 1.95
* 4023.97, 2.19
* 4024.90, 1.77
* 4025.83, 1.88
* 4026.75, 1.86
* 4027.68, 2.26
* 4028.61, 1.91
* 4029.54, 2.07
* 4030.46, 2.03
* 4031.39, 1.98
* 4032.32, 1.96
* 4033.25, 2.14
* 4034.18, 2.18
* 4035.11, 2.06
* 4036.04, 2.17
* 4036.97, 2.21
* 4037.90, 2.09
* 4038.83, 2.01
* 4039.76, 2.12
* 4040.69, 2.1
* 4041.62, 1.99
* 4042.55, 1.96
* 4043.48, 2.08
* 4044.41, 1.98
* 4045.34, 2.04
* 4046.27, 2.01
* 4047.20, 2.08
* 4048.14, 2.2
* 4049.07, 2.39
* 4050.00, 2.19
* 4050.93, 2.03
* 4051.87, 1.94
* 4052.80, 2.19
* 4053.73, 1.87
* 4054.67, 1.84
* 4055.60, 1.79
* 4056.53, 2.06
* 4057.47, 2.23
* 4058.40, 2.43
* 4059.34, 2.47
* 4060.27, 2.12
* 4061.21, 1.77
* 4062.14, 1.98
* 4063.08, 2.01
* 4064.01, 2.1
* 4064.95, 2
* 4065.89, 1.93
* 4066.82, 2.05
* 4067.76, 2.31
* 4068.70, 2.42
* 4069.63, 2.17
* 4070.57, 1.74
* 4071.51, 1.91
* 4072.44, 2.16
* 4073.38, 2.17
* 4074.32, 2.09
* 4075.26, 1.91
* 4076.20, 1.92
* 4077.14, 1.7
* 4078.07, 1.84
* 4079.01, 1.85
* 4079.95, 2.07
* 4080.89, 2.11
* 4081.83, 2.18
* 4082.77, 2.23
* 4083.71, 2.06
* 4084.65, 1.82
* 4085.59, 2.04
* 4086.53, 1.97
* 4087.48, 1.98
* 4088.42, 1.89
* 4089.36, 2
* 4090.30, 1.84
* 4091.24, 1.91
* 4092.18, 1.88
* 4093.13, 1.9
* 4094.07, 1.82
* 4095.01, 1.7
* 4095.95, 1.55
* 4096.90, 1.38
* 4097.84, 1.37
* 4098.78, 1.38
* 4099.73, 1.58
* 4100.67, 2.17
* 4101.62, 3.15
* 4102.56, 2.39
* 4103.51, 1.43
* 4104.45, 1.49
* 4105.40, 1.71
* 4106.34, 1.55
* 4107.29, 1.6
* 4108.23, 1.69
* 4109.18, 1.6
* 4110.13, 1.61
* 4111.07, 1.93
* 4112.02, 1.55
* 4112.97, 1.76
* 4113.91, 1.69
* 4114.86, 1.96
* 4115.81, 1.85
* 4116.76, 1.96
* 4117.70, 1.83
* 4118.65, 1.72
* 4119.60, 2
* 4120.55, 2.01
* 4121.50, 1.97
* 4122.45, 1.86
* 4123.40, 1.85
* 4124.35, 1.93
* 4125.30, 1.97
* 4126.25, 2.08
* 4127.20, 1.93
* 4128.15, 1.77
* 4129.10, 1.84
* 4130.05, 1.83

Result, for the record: 1.24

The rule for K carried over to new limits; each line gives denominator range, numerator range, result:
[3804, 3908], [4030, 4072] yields 1.28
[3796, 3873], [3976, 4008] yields 1.25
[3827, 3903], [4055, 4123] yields 1.22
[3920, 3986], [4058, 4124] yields 1.18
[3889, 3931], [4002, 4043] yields 1.20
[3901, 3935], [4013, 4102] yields 1.18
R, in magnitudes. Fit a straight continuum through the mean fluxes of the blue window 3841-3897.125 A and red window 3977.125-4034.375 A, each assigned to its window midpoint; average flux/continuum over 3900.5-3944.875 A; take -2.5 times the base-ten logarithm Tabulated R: 0.07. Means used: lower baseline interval 1.86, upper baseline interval 2.1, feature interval 1.82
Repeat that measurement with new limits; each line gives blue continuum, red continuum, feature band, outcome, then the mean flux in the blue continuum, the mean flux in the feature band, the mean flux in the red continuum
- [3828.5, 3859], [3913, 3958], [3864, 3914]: -0.09 mag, 1.64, 1.87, 1.82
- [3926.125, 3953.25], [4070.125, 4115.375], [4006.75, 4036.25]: -0.19 mag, 1.73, 2.13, 1.86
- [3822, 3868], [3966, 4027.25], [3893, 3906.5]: 0.06 mag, 1.74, 1.73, 1.99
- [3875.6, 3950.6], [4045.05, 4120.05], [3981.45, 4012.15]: -0.13 mag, 1.79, 2.11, 1.94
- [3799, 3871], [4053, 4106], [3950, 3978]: 0.12 mag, 1.79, 1.68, 1.96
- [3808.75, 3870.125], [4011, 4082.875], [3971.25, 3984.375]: 0.17 mag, 1.8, 1.7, 2.08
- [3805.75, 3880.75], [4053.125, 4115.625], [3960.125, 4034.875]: -0.04 mag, 1.82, 1.96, 1.92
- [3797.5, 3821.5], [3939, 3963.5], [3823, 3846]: 0.23 mag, 1.81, 1.48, 1.87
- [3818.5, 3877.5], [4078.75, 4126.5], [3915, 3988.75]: 0.03 mag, 1.79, 1.76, 1.86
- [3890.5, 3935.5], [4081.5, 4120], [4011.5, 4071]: -0.15 mag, 1.8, 2.1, 1.83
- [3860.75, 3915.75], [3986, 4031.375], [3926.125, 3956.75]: 0.14 mag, 1.89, 1.75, 2.14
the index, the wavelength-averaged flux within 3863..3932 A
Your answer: 1.88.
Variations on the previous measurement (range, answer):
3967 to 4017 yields 1.98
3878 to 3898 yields 1.67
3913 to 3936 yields 1.78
